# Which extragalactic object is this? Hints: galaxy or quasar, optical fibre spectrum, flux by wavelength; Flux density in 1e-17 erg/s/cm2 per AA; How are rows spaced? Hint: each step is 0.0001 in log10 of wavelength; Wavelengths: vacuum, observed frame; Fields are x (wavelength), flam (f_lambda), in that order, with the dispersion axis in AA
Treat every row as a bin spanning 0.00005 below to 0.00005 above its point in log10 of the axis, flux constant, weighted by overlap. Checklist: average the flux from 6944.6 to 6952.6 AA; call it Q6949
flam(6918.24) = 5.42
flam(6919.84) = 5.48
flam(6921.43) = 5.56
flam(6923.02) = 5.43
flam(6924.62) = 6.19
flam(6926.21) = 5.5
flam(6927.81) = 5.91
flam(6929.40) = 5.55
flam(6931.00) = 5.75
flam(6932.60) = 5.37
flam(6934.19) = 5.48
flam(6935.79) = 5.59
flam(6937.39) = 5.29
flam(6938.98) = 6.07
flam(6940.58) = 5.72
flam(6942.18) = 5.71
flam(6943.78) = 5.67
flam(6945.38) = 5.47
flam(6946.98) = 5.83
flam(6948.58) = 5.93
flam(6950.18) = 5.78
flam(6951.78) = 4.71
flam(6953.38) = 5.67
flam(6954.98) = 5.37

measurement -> 5.54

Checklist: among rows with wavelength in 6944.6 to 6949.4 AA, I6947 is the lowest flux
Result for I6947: 5.47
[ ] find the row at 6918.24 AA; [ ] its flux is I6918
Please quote 5.42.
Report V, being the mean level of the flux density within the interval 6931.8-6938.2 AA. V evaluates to 5.44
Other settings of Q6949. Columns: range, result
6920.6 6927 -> 5.67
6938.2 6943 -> 5.83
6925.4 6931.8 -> 5.68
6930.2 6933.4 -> 5.56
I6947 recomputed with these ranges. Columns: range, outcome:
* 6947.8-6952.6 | 4.71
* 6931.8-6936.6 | 5.37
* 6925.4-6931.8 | 5.5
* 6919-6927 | 5.43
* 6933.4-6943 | 5.29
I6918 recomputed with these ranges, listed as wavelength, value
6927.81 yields 5.91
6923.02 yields 5.43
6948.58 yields 5.93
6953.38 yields 5.67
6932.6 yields 5.37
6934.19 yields 5.48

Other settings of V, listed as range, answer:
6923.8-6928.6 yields 5.86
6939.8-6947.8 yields 5.68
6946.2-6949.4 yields 5.88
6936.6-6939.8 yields 5.69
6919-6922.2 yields 5.51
